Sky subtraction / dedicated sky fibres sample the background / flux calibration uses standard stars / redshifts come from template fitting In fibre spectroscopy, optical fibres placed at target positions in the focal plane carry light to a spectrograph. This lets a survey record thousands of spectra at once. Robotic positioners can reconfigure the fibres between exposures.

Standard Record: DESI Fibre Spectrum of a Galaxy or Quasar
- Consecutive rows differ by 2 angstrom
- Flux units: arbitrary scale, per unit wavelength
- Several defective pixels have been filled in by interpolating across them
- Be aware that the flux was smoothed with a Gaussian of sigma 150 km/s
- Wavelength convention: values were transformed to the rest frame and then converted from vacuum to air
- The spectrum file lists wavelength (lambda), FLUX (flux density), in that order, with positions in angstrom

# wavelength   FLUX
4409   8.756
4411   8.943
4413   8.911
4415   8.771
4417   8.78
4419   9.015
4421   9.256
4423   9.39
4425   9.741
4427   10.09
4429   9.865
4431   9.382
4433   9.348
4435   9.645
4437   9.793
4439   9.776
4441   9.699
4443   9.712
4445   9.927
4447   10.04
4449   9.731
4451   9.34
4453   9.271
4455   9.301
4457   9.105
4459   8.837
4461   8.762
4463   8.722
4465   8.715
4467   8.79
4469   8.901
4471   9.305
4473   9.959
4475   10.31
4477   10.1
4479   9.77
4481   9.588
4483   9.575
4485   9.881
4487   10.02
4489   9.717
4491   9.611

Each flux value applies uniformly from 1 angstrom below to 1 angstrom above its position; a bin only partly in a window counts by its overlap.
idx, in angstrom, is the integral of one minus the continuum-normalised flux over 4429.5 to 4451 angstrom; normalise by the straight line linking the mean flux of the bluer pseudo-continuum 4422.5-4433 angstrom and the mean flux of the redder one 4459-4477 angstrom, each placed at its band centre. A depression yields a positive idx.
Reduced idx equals -0.4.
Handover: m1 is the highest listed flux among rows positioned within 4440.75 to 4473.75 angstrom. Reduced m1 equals 10.04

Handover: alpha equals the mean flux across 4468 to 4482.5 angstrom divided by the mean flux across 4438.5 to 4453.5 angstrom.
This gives 1.00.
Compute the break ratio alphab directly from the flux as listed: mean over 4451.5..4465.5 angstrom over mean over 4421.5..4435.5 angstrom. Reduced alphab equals 0.9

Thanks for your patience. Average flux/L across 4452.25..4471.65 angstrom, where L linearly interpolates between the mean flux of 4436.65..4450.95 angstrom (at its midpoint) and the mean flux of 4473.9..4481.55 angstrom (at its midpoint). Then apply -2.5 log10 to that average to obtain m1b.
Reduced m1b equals 0.11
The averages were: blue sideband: 9.78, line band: 8.96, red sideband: 9.96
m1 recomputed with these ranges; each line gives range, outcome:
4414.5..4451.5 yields 10.09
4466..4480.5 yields 10.31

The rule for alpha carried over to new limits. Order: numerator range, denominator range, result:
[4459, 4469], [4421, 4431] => 0.91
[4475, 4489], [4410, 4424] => 1.09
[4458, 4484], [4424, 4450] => 0.96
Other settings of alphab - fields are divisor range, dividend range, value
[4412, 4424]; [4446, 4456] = 1.06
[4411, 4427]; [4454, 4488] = 1.02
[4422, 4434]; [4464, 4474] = 0.95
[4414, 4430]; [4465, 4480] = 1.02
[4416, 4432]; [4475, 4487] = 1.04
